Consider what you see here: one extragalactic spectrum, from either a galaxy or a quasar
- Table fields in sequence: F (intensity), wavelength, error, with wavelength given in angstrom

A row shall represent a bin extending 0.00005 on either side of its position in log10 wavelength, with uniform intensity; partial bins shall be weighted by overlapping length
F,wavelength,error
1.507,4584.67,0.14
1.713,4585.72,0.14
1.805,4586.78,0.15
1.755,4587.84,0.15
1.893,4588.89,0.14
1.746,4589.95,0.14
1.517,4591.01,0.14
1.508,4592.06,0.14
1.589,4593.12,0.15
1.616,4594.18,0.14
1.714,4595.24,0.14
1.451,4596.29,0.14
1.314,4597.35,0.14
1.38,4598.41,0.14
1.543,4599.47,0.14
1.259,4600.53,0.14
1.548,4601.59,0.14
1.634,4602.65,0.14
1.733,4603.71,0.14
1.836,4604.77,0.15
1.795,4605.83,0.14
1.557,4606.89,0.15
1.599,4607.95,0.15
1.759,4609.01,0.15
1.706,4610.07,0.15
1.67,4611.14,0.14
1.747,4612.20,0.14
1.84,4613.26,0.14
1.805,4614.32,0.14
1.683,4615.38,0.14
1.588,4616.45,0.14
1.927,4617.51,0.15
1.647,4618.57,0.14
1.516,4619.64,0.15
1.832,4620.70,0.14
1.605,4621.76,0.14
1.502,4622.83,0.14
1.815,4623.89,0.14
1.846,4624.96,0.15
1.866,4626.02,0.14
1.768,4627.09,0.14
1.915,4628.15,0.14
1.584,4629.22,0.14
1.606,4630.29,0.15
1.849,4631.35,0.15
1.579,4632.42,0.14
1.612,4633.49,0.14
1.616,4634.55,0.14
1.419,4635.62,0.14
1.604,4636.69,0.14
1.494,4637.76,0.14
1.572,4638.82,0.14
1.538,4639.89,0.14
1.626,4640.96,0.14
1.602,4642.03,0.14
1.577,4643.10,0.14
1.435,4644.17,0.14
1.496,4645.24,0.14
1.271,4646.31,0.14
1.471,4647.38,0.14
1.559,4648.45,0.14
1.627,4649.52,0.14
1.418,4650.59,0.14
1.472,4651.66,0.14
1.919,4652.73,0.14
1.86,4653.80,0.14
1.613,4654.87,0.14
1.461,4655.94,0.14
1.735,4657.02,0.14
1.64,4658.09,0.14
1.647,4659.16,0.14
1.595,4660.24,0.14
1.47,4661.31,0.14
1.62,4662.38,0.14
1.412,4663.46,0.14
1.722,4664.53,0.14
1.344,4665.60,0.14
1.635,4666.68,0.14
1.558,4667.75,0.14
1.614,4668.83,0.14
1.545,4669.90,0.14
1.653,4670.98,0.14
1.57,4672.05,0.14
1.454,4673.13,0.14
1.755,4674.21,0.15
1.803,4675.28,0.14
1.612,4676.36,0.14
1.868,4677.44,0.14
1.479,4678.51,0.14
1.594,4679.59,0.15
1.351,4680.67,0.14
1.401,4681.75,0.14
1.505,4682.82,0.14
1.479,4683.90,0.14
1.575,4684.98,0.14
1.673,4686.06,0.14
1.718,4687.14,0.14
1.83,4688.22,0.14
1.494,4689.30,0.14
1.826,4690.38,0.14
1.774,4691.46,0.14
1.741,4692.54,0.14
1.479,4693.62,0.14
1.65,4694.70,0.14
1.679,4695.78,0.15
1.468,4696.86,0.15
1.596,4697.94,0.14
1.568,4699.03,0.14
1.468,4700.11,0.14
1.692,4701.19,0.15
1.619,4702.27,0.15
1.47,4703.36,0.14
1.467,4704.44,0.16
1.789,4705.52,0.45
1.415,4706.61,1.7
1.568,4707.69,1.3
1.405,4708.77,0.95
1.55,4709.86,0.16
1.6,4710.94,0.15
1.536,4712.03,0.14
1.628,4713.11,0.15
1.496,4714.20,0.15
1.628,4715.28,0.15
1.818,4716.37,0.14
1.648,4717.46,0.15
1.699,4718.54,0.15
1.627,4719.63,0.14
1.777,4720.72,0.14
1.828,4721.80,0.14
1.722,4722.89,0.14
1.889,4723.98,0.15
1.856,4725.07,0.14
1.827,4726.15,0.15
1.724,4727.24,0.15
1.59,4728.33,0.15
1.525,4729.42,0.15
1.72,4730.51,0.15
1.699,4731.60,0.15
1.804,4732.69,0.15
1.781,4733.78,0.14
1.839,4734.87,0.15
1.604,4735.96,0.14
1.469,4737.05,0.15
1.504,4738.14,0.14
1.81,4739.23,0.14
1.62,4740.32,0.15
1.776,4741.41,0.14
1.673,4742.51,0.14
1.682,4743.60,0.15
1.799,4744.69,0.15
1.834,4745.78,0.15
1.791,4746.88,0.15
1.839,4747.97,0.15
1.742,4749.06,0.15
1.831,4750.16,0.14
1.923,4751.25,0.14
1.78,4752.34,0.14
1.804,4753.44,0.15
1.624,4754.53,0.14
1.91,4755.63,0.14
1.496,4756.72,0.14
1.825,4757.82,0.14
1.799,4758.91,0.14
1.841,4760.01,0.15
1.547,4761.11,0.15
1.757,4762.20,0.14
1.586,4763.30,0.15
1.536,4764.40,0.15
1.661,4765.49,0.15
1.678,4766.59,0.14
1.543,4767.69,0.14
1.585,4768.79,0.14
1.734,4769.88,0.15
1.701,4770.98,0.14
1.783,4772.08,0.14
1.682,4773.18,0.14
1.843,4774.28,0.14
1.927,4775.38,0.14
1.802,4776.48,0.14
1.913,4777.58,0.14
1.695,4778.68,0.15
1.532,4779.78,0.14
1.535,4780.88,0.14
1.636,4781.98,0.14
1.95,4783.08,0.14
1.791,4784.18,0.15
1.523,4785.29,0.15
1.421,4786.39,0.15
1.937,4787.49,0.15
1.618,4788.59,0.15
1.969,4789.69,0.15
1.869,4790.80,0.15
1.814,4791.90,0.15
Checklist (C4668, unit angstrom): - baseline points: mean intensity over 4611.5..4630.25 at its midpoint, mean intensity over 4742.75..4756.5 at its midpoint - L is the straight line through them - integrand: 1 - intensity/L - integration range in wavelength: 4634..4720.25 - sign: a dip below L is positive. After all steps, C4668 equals 8.3 angstrom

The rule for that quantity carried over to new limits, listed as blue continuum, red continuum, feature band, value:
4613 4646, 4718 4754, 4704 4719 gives 1.1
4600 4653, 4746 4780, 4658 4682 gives 1.3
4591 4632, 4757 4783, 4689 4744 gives 1.3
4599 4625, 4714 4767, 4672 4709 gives 2.3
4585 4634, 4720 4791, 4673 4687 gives 0.9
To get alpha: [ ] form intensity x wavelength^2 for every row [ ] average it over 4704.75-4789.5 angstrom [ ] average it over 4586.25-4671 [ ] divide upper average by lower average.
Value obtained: 1.10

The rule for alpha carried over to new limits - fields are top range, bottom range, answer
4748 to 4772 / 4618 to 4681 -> 1.12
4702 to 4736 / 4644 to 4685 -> 1.08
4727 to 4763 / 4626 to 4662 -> 1.13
